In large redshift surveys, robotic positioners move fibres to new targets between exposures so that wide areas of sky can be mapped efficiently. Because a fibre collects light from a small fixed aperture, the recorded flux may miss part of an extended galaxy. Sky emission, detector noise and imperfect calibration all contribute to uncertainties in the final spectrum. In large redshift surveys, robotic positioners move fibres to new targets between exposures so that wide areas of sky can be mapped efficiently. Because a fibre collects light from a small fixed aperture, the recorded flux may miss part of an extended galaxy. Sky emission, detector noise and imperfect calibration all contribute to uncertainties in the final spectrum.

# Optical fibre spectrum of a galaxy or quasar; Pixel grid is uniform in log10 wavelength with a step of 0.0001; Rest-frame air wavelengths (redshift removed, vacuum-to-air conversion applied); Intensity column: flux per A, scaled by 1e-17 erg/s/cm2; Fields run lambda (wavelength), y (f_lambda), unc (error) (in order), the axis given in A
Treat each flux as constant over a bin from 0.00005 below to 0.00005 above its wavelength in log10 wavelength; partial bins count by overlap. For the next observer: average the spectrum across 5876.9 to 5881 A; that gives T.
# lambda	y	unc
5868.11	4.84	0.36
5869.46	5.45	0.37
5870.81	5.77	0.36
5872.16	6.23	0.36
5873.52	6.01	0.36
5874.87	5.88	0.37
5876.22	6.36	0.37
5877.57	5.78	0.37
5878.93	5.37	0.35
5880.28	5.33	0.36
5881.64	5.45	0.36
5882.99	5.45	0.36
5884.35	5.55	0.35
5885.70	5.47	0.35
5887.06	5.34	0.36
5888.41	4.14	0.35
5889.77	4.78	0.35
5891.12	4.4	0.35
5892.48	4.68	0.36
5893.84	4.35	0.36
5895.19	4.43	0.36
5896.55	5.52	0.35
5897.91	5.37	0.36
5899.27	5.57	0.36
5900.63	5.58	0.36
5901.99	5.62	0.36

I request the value 5.48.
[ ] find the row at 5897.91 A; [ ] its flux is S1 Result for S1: 5.37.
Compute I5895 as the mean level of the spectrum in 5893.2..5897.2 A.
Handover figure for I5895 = 4.77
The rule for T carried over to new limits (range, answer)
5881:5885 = 5.48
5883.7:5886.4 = 5.51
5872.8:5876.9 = 6.09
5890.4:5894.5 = 4.48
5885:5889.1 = 4.99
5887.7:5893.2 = 4.51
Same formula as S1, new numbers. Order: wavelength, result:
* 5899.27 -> 5.57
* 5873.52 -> 6.01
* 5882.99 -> 5.45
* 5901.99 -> 5.62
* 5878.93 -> 5.37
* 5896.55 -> 5.52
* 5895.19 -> 4.43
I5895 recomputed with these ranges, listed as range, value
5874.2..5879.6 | 5.85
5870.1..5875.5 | 5.97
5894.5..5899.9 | 5.22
